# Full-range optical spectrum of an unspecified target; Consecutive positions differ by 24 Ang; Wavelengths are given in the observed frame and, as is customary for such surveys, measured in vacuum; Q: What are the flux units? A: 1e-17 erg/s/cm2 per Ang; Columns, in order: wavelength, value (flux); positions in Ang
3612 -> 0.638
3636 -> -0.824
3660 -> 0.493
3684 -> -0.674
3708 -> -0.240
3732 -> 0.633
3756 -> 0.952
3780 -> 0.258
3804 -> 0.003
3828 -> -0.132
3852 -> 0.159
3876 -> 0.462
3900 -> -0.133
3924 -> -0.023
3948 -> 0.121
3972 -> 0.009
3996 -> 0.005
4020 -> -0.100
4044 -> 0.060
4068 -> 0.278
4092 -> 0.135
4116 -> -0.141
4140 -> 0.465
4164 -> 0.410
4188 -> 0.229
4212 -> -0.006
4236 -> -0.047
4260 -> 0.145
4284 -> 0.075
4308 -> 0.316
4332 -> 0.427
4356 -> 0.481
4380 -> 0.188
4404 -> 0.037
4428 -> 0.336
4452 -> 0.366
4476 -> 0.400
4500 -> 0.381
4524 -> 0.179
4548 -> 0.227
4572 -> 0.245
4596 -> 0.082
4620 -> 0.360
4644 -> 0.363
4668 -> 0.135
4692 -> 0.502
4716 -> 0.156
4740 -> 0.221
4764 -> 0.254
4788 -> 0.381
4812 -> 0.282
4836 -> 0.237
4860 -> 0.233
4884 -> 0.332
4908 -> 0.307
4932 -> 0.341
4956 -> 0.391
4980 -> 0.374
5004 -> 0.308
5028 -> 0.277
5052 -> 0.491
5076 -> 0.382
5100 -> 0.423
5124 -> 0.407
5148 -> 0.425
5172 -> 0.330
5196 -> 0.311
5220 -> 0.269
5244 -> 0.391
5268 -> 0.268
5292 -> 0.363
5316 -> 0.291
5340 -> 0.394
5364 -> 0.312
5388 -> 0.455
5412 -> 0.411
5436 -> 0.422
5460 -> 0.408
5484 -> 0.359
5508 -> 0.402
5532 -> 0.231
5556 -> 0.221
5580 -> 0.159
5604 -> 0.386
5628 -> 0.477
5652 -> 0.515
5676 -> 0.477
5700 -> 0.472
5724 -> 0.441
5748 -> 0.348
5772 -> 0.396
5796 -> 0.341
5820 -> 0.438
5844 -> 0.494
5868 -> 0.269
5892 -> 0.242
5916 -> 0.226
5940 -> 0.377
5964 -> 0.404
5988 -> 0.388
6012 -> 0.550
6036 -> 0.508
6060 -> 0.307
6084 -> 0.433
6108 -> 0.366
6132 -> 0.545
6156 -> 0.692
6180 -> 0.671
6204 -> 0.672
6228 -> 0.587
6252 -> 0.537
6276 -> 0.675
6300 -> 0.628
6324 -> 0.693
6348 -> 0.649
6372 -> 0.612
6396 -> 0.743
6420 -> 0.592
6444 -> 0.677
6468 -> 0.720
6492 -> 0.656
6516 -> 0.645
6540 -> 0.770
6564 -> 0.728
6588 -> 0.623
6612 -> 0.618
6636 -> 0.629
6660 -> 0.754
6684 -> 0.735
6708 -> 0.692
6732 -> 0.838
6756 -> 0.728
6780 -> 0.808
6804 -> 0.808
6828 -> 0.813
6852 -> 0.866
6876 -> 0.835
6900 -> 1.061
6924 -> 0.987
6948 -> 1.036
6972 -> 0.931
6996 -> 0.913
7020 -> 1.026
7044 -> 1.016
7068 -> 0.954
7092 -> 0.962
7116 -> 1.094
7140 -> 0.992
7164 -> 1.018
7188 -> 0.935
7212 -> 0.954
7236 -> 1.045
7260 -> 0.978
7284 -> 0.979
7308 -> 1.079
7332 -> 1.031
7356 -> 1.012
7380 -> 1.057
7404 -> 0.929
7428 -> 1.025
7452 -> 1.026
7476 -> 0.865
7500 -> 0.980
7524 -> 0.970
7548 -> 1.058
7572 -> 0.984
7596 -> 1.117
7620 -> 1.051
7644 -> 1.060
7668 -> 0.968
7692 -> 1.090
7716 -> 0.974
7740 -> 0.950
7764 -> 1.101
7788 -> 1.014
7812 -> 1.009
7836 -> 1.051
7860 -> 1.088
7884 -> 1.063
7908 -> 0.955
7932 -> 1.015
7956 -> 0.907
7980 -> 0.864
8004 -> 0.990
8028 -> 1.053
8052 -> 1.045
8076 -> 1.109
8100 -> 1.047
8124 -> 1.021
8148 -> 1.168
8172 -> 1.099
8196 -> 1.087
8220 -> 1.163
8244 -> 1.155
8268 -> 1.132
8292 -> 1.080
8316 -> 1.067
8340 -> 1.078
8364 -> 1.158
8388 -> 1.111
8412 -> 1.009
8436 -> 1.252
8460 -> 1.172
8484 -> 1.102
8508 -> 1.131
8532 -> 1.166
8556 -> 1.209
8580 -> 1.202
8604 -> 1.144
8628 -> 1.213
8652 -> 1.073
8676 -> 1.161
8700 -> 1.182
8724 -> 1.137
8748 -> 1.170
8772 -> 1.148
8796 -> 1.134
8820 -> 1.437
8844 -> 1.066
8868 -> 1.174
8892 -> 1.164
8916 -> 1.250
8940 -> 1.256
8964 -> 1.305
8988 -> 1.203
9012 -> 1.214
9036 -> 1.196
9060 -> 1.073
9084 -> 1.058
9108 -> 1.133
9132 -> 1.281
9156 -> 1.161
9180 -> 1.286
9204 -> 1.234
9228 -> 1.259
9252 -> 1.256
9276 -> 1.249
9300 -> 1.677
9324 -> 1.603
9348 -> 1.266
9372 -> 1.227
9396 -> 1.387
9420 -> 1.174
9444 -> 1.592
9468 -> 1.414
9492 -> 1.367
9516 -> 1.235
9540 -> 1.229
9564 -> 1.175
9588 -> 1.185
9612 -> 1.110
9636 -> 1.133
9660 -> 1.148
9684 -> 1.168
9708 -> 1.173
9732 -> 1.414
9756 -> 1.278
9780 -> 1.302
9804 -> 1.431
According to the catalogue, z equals 0.539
